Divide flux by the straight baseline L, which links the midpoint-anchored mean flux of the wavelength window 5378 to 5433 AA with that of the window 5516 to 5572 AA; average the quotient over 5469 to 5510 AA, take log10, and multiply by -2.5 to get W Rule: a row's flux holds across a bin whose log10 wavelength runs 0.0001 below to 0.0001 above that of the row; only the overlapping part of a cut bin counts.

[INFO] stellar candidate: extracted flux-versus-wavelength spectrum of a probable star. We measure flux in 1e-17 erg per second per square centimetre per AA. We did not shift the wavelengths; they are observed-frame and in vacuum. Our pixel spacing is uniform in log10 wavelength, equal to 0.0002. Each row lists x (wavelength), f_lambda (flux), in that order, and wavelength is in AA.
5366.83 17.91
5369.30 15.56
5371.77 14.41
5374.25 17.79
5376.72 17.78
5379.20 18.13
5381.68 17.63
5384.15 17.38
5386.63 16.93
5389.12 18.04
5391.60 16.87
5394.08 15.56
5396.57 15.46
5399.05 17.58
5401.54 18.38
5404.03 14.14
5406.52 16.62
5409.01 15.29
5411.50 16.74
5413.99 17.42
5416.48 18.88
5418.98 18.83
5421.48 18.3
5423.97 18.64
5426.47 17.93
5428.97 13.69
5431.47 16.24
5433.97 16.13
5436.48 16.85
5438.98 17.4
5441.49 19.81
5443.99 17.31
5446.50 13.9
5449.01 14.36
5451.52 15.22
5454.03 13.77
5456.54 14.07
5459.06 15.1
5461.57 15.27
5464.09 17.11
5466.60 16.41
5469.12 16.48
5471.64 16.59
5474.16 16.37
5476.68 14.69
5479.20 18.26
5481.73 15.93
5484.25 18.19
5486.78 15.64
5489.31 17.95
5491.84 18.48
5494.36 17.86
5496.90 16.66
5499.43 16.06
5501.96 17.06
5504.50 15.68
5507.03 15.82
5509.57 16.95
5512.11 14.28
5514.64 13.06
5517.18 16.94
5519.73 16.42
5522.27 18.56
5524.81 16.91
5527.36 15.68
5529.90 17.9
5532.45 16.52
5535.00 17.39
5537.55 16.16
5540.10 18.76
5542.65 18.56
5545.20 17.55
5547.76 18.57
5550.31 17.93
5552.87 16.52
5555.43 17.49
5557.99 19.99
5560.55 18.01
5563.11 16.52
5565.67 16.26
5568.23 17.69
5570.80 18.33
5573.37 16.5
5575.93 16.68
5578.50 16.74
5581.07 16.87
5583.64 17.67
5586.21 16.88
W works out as 0.04 mag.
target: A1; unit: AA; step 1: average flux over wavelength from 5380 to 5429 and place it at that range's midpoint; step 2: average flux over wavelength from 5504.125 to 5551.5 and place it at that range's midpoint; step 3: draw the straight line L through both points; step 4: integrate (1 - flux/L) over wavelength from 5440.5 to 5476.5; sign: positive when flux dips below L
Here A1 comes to 2.6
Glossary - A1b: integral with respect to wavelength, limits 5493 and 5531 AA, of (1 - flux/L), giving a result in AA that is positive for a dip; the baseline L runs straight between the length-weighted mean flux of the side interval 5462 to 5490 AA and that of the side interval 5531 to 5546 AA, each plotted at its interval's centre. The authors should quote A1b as 1.6 AA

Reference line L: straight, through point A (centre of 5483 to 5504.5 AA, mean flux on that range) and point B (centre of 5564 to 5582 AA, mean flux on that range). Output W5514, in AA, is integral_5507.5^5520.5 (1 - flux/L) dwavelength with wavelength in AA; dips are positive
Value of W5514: 1.21 AA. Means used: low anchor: 17.1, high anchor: 17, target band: 15.5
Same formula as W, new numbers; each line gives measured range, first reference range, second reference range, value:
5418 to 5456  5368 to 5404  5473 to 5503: 0.03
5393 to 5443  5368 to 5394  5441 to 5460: -0.06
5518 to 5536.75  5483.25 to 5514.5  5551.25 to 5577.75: -0.01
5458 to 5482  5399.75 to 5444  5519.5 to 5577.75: 0.07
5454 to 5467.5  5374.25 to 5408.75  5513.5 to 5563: 0.11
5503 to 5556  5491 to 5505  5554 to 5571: 0.03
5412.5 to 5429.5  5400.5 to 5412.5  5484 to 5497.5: -0.09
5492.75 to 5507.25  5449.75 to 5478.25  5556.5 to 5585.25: -0.03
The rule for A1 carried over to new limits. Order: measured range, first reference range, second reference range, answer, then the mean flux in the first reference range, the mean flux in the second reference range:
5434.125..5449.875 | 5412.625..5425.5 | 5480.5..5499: 1.2 AA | 18.4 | 17.2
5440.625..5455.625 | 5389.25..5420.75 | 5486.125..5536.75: 1.1 AA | 16.9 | 16.6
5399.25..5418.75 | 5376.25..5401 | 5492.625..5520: 0.0 AA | 17.1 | 16.1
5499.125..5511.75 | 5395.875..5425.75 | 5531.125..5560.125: 1.0 AA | 17.2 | 17.8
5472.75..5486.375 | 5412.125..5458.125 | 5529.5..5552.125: 0.3 AA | 16.6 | 17.7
